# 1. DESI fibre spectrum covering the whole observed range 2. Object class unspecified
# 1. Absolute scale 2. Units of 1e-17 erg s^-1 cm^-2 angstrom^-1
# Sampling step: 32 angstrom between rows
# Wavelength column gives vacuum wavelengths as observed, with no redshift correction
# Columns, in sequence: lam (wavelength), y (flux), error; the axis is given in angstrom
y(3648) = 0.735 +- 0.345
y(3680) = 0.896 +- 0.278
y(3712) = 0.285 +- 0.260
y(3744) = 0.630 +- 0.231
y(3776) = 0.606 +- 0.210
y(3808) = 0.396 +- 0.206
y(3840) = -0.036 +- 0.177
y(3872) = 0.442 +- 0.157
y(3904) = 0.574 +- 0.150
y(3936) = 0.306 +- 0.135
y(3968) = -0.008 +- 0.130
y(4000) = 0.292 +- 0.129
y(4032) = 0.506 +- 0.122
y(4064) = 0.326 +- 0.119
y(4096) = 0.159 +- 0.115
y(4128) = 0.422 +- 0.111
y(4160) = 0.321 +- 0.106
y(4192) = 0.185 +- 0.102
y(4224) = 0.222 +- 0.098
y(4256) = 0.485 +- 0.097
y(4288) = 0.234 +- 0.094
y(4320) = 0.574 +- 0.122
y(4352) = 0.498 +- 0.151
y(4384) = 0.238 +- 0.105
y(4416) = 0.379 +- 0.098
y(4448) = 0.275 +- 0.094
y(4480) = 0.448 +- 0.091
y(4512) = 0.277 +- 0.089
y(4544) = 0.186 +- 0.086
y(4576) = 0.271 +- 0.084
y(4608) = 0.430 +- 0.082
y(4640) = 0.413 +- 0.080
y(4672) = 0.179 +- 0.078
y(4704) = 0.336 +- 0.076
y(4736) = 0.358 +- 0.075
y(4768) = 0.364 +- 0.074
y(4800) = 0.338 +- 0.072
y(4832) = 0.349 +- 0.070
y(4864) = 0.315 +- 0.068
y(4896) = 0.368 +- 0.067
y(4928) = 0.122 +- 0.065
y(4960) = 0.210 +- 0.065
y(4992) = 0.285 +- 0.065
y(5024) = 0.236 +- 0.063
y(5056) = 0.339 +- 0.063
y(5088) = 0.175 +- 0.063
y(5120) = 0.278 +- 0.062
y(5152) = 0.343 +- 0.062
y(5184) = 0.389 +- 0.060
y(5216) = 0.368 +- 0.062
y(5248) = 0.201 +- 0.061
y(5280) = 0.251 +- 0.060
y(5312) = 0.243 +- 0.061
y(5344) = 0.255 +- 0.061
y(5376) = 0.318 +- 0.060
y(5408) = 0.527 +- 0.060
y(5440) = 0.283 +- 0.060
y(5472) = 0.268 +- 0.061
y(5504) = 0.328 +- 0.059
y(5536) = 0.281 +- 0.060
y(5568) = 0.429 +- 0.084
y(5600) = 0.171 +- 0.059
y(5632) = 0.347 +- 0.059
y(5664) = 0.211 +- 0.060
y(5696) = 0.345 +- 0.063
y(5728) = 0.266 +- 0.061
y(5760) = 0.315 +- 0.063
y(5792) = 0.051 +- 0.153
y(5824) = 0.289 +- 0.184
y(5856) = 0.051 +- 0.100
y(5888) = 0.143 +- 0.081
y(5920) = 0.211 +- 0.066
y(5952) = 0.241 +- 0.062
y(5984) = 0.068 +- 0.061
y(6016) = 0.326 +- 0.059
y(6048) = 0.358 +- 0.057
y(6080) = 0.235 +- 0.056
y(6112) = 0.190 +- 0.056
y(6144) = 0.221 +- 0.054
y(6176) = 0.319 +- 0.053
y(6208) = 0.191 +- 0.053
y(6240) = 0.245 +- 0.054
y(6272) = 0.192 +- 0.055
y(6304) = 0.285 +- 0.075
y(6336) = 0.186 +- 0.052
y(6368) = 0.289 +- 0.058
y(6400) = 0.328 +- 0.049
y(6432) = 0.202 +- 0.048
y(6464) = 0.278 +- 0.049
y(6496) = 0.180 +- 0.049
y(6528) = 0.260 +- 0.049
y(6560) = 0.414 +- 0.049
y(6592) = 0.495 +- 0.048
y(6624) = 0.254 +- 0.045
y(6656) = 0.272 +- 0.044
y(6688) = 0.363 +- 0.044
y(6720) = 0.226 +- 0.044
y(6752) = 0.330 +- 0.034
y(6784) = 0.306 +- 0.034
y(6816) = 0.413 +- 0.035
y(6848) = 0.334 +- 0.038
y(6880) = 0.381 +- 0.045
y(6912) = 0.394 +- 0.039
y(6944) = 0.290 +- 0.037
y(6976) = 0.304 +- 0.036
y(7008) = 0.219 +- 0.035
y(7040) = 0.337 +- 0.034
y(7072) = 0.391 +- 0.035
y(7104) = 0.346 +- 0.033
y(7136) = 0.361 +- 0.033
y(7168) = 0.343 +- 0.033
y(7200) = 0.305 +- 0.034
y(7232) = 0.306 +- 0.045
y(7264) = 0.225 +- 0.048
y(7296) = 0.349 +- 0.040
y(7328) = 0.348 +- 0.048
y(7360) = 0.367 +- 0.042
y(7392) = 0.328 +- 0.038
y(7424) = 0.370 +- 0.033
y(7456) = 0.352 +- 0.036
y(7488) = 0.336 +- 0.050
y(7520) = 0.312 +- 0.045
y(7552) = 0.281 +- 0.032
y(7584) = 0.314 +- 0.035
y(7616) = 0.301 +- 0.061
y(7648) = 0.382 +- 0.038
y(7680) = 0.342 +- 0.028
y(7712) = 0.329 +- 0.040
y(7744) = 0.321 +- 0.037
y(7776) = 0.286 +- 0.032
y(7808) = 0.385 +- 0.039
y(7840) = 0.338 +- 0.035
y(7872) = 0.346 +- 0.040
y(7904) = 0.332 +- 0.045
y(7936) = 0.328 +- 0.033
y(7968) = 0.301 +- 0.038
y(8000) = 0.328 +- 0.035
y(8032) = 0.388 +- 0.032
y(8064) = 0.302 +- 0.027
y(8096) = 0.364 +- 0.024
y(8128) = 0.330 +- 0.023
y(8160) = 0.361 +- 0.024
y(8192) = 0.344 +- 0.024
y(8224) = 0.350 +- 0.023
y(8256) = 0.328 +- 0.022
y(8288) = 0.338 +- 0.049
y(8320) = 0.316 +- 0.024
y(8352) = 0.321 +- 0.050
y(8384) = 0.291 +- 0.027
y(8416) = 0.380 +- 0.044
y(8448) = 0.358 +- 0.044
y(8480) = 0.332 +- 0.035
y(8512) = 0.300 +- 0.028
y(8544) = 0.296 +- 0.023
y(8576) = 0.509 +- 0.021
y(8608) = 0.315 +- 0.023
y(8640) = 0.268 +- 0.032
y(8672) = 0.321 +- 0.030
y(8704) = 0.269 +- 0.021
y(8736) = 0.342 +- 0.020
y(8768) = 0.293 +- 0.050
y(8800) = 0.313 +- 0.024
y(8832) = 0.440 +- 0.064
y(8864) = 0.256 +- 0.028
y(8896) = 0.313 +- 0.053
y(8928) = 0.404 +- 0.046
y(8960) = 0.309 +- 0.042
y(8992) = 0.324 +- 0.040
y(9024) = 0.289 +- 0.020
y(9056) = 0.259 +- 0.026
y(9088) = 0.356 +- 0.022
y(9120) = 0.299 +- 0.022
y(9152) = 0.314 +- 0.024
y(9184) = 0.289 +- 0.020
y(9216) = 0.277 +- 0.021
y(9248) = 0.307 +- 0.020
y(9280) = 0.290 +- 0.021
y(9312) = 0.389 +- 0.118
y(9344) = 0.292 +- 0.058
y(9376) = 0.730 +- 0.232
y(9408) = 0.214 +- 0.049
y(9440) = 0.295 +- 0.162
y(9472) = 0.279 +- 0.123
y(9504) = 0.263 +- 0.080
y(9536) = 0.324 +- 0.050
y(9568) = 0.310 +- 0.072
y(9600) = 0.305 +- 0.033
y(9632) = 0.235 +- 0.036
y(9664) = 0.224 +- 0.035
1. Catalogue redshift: 0.76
